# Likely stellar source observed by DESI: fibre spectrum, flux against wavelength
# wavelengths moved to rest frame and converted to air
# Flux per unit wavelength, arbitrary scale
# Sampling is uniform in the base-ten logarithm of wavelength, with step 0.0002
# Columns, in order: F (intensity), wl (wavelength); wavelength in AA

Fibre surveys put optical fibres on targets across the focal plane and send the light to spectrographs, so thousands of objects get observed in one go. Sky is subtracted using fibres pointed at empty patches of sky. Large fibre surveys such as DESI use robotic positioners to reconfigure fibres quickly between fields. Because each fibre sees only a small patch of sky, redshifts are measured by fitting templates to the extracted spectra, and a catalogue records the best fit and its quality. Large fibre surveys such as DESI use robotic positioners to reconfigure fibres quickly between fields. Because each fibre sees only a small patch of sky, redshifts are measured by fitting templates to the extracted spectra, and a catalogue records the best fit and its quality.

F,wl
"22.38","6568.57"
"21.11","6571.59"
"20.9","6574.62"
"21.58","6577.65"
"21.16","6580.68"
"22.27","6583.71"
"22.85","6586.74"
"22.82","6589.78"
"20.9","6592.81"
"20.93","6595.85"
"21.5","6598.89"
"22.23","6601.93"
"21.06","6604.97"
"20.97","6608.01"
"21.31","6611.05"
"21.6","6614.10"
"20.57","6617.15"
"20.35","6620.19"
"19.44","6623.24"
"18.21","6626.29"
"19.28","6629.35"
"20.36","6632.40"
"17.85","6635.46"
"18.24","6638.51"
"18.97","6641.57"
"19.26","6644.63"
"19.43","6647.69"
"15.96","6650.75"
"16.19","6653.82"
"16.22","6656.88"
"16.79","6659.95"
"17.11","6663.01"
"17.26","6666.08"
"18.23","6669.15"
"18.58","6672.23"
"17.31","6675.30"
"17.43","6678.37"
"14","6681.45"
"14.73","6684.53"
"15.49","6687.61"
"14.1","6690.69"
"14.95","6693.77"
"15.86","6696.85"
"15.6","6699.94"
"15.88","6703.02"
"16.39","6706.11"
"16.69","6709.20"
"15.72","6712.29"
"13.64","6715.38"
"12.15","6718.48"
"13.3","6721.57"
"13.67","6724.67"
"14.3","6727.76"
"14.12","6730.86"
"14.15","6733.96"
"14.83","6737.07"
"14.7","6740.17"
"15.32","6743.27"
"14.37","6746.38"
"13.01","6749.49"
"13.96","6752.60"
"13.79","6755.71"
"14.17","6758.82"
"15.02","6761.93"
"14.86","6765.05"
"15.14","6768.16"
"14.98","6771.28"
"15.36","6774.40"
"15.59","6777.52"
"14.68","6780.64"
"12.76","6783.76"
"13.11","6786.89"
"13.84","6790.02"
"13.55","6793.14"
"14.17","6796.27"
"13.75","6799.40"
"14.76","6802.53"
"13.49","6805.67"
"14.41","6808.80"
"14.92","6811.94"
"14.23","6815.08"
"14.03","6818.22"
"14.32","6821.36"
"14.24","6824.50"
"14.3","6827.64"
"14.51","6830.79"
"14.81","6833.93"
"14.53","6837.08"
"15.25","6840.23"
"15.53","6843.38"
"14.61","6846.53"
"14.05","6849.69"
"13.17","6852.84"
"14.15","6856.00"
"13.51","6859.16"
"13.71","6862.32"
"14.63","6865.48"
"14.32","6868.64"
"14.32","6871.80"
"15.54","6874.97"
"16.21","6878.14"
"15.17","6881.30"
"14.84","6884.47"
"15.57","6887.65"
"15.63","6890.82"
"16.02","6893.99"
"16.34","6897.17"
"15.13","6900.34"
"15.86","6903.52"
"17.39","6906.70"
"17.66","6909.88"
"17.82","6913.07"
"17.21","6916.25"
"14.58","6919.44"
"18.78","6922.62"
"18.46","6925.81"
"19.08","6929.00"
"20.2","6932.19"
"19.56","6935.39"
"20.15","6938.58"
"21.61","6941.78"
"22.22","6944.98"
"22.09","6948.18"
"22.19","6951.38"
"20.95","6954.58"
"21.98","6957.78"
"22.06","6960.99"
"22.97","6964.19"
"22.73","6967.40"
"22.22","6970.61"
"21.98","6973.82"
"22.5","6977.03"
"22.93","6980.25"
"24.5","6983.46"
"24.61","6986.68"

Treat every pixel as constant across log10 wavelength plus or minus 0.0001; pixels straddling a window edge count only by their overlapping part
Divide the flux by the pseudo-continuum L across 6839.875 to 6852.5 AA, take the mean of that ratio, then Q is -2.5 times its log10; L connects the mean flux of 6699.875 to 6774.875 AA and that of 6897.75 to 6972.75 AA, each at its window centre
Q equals 0.184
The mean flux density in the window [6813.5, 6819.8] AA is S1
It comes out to 14.1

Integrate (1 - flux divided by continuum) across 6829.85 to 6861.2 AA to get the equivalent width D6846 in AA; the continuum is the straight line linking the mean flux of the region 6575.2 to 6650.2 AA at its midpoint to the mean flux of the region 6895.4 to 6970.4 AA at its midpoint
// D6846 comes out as 8.5 AA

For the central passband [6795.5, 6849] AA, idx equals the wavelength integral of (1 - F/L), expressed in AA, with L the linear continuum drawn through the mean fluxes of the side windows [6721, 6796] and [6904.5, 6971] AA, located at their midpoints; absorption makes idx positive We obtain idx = 6.1 AA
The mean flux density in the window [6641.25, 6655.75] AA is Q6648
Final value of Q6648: 17.8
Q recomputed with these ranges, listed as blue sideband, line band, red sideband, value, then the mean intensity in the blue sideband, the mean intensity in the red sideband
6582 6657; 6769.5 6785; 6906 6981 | 0.34 mag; 20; 20.4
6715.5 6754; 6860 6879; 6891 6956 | 0.18 mag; 14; 18.6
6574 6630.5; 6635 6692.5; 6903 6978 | 0.23 mag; 21.1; 20.1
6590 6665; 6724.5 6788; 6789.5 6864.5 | 0.12 mag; 19.4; 14.3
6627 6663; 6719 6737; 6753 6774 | 0.13 mag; 18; 14.7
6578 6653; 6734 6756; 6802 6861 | 0.17 mag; 20.3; 14.3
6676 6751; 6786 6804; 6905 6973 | 0.20 mag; 14.8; 20.1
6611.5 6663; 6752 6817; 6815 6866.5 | 0.09 mag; 18.7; 14.3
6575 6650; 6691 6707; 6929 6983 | 0.31 mag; 20.5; 21.8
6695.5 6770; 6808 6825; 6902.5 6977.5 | 0.17 mag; 14.6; 20.1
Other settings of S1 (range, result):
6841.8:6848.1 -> 15.1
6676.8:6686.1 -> 15.4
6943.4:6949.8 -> 22.2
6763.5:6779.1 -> 15.2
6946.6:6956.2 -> 21.8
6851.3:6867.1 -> 13.8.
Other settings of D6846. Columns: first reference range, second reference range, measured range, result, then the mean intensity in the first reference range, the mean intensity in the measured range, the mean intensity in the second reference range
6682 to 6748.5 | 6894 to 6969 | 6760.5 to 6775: 0.7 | 14.7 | 15.1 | 19.4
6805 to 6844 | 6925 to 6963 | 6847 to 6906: 8.1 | 14.5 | 14.9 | 21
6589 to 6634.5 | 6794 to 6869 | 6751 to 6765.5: 1.9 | 20.7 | 14.3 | 14.3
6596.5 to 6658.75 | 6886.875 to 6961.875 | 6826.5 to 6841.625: 3.4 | 19.5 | 14.7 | 18.7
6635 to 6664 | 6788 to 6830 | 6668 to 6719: 2.8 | 17.6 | 15.7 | 14.1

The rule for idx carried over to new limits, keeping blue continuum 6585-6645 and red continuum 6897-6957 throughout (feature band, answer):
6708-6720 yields 3.3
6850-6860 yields 2.9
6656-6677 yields 2.9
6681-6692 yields 3.0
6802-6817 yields 4.0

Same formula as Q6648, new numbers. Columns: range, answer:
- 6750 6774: 14.5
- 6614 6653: 19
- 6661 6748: 15.4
